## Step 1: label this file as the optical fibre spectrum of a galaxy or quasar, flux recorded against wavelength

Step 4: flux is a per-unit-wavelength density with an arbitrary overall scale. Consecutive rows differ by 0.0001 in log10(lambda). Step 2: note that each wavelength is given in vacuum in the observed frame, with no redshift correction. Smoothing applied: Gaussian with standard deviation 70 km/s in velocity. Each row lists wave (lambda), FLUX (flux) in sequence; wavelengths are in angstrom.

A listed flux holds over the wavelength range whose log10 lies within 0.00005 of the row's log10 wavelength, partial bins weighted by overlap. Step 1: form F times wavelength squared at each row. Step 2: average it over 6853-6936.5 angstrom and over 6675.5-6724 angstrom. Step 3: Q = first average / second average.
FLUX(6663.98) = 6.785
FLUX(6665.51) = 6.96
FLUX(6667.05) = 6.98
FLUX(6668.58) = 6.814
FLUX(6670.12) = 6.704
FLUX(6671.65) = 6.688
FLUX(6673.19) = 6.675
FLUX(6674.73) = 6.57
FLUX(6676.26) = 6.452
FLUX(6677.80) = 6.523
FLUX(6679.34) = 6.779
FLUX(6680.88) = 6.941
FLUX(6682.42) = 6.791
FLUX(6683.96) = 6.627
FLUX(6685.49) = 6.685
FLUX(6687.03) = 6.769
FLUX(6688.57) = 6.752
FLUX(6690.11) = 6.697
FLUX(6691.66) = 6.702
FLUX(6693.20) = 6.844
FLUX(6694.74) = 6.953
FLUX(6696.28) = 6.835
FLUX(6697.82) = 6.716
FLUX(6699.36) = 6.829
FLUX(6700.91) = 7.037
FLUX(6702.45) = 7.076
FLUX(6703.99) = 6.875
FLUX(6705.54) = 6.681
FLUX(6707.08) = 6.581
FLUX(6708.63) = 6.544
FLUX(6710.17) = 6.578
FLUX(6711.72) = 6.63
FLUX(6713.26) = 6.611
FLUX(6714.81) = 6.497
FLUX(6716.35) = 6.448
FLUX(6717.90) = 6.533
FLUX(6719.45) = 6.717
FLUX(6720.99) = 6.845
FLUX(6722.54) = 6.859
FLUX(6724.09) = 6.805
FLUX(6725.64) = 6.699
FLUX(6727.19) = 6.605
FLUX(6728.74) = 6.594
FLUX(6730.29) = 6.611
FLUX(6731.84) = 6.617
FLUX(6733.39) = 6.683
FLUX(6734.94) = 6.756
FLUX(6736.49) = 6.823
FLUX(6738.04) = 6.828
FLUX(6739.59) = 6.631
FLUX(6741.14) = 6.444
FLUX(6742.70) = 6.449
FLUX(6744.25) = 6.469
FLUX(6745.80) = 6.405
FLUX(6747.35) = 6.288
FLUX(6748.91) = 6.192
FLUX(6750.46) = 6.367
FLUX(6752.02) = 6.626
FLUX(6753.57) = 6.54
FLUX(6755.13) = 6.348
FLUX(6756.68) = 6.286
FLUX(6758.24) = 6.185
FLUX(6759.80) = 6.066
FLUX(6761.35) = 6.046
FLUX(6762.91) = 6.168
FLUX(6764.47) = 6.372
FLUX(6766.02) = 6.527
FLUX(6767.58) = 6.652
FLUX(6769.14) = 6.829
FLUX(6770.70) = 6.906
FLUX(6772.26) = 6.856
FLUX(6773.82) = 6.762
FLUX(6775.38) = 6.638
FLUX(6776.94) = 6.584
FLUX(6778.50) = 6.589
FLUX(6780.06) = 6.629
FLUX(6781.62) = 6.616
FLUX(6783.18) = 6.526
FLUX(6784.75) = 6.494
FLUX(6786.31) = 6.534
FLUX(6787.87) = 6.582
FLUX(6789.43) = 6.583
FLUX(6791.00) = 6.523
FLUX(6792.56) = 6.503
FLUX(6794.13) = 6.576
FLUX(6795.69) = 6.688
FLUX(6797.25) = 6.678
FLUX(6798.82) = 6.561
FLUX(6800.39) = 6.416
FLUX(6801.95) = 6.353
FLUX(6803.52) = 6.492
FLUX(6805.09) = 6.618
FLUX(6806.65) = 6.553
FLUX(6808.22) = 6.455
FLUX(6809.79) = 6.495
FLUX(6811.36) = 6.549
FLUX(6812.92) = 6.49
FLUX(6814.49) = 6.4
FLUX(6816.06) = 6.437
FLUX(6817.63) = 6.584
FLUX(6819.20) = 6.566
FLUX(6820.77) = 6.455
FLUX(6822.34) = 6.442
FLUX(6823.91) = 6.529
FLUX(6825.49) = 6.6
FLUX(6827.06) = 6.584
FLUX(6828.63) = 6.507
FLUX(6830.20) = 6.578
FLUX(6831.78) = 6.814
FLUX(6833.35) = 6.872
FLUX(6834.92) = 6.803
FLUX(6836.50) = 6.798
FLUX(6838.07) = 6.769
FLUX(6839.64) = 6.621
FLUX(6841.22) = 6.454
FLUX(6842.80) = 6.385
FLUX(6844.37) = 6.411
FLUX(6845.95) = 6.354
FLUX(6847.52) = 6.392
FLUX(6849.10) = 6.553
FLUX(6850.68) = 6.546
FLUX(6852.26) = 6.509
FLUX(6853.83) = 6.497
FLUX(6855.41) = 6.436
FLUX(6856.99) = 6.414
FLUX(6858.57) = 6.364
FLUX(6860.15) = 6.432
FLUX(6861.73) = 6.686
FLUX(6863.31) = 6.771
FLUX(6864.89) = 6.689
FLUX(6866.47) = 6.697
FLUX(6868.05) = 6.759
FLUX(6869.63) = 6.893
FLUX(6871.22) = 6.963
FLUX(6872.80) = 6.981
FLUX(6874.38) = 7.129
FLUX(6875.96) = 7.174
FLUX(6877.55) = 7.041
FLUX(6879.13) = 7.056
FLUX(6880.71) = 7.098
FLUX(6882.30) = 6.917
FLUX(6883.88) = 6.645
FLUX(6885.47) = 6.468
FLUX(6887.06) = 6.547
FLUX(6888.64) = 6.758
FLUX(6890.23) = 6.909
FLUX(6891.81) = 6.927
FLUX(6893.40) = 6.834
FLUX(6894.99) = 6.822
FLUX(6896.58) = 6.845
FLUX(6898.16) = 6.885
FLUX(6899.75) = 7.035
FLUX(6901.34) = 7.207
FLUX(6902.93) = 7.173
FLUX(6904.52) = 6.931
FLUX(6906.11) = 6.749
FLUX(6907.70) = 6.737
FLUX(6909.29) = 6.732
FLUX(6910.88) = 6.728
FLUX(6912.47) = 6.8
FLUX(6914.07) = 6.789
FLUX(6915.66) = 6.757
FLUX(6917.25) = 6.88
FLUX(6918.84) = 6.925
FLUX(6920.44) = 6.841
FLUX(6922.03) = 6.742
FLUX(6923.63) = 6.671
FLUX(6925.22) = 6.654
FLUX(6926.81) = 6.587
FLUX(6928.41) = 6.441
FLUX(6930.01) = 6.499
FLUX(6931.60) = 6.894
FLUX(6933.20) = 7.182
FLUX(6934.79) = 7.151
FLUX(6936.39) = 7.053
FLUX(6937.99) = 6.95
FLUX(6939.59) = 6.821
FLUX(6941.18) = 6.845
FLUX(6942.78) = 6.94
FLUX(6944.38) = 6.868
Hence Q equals 1.07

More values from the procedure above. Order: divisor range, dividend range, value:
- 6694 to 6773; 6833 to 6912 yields 1.07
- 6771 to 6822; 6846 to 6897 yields 1.05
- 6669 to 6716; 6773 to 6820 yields 1.01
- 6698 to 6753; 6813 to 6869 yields 1.02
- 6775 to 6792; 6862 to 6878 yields 1.08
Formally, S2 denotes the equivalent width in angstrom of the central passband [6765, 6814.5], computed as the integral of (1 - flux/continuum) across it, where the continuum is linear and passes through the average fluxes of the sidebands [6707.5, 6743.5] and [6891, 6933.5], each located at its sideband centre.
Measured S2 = 0.9 angstrom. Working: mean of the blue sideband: 6.64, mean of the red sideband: 6.82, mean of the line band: 6.59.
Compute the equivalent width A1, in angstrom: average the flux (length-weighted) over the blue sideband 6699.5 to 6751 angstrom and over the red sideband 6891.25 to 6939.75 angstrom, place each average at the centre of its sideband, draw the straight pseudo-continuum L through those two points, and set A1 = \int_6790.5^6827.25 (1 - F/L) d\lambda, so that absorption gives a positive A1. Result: 1.12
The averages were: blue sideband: 6.63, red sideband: 6.85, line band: 6.52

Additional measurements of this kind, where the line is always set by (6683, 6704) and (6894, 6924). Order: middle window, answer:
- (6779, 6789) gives 0.39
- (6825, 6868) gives 1.67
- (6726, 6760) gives 1.61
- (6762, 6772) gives 0.36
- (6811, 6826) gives 0.74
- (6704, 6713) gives 0.25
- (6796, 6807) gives 0.49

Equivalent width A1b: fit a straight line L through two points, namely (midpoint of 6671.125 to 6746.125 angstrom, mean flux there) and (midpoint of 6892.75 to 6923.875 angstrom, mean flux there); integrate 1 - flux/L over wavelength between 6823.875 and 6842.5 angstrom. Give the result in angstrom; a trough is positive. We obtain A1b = 0.4 angstrom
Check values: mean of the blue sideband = 6.69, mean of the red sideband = 6.86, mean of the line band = 6.66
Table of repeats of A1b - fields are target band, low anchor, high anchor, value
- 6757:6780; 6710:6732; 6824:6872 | 0.4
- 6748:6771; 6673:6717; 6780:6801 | 0.7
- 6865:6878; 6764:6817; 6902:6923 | -0.4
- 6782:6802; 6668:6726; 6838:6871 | 0.2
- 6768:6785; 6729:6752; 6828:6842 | -0.2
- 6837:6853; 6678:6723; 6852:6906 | 0.7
